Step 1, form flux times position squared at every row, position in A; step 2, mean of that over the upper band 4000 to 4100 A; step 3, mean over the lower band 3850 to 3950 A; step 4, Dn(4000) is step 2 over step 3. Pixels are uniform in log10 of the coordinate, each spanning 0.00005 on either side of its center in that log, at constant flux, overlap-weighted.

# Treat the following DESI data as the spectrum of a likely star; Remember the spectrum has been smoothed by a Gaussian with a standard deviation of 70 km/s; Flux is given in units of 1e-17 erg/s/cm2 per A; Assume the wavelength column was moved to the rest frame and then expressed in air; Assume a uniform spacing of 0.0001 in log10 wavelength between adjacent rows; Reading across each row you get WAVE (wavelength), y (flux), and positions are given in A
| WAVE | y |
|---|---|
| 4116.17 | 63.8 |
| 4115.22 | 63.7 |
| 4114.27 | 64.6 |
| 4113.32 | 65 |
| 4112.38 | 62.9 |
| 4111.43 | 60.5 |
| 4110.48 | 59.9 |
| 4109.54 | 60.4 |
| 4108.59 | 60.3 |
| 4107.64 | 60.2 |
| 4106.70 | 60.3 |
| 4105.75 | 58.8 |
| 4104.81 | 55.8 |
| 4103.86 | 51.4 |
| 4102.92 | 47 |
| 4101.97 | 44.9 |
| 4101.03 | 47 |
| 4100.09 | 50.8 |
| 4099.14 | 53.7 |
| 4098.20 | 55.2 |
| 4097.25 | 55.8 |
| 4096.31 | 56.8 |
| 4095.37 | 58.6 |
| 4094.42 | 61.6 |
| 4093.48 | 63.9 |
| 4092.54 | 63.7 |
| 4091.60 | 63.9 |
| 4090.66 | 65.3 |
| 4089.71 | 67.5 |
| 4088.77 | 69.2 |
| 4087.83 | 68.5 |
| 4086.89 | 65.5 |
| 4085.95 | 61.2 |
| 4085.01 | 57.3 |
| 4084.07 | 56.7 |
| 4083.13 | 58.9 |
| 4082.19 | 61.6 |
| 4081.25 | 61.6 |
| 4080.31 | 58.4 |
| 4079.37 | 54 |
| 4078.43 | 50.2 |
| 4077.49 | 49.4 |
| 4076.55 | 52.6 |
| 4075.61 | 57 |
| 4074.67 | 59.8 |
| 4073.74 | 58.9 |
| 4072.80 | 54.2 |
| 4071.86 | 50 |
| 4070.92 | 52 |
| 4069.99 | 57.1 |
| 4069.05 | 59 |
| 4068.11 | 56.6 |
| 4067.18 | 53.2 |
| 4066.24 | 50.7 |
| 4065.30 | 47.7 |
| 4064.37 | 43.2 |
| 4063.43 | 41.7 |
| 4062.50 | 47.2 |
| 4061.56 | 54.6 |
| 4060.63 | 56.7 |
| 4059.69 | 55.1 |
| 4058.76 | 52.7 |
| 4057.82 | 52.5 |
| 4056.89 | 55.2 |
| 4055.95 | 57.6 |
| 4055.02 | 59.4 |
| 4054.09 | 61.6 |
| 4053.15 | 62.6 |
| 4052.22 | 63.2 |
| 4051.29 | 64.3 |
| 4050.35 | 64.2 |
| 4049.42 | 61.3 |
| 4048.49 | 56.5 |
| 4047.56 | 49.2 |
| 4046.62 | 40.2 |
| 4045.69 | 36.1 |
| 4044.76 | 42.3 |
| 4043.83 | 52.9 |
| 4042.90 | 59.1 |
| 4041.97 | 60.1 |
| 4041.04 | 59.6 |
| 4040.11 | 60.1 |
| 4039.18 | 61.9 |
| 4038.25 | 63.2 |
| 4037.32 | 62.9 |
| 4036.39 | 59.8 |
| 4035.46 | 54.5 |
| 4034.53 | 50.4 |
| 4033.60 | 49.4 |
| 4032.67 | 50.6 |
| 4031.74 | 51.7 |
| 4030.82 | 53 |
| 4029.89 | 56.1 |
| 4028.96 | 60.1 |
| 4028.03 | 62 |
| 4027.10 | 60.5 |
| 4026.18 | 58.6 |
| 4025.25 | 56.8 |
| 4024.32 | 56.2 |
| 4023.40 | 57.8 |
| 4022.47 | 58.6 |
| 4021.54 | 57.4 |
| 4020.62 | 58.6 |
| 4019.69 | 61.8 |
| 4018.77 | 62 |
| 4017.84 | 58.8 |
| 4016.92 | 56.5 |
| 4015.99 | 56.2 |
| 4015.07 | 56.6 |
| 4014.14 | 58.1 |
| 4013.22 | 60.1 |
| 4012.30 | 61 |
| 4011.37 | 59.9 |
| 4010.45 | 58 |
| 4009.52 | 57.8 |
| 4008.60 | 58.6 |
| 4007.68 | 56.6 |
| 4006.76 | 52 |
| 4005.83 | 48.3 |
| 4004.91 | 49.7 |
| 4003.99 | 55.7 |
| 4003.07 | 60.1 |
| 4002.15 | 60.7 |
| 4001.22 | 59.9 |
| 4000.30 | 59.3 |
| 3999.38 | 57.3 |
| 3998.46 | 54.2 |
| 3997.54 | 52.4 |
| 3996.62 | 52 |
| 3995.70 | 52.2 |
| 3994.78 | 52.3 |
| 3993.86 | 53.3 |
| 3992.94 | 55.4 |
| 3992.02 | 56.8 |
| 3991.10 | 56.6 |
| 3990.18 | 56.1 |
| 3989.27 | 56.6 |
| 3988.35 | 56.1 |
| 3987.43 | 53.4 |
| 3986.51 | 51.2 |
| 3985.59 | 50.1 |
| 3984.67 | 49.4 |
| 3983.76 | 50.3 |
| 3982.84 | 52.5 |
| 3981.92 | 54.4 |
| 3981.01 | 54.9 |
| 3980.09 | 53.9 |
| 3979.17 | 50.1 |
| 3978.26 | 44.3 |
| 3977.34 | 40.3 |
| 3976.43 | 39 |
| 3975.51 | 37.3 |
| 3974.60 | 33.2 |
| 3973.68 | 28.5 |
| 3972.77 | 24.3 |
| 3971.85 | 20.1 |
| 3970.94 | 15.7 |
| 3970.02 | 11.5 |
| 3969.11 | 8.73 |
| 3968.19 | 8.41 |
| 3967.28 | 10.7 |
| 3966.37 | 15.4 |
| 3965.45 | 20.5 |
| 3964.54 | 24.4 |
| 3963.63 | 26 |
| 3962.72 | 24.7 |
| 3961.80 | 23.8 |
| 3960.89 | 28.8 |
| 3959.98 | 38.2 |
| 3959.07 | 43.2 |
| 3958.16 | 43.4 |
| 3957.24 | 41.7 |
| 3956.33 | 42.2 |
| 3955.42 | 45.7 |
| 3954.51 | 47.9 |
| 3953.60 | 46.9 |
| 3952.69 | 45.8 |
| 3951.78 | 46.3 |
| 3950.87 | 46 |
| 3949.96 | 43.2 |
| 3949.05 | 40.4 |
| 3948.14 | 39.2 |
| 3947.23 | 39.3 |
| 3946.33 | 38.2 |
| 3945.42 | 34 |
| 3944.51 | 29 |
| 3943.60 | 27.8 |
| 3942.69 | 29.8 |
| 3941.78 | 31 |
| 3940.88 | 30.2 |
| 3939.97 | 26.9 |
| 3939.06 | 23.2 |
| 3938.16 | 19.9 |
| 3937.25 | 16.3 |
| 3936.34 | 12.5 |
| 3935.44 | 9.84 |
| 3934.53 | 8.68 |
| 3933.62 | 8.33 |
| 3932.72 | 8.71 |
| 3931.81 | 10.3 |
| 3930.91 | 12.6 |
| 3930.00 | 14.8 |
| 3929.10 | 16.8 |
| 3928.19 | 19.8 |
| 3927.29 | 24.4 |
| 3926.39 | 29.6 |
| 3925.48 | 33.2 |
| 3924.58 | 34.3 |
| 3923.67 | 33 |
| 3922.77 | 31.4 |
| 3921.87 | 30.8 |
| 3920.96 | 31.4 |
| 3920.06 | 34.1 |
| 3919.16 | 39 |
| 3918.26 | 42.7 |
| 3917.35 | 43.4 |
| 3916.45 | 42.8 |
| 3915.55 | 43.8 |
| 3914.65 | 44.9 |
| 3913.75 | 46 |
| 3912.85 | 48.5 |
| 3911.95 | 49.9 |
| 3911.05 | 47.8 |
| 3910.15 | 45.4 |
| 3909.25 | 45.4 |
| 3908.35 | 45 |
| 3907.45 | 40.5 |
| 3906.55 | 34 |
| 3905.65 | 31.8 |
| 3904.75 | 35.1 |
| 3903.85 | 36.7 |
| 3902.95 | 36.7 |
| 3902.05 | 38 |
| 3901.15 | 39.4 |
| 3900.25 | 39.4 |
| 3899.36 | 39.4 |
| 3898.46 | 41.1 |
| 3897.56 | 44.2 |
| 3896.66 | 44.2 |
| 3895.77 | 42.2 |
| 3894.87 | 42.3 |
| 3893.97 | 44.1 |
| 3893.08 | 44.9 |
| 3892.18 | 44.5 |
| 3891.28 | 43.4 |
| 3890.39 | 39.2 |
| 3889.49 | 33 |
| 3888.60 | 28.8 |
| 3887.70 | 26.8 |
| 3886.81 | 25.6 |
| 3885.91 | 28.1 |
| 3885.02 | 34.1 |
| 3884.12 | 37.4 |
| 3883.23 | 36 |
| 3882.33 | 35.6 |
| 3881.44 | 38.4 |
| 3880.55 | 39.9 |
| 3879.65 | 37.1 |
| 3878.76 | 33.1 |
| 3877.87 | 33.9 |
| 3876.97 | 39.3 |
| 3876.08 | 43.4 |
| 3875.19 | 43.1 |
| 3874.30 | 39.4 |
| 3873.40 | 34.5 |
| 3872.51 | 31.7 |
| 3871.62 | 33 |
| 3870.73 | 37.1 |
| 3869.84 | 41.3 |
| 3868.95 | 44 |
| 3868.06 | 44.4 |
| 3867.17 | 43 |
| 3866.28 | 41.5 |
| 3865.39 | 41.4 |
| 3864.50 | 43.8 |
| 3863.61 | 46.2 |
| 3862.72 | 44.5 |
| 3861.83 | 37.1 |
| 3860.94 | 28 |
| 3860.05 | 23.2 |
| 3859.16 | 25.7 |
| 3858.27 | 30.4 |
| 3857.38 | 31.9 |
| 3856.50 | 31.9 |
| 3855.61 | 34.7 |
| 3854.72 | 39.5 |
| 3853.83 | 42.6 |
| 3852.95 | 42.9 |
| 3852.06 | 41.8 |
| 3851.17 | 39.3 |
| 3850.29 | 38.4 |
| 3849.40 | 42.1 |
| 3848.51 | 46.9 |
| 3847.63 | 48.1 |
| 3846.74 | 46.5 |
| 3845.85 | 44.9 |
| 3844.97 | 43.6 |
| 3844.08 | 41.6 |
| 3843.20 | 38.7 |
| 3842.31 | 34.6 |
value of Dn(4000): 1.76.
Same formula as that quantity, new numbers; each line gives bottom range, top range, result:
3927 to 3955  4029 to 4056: 2.15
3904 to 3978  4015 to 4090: 1.91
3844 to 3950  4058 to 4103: 1.74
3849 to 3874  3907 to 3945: 0.82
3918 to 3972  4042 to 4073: 2.03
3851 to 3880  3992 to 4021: 1.61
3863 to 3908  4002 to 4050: 1.57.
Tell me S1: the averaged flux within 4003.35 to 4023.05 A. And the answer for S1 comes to 57.3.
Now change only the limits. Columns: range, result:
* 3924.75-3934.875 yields 17.6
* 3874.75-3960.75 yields 35.1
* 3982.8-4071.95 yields 55.5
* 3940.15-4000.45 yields 40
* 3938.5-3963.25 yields 36.8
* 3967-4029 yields 50.2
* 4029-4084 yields 55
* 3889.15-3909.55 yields 40.2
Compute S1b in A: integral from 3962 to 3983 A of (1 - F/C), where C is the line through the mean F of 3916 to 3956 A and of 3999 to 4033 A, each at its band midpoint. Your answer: 6.4 A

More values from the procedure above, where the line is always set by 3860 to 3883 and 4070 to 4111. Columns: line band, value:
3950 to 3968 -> 4.48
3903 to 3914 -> -0.01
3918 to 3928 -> 2.44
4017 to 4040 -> -2.36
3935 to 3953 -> 5.48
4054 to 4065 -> 0.44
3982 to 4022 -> -4.69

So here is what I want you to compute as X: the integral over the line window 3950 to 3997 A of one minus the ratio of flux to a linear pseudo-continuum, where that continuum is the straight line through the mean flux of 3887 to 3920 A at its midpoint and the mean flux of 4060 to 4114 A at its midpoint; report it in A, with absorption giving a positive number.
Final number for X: 7.0 A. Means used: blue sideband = 40.8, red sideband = 56.8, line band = 40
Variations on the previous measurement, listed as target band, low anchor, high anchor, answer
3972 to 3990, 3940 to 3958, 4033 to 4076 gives -0.9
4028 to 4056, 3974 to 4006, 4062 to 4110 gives -1.0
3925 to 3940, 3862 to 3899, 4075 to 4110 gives 9.1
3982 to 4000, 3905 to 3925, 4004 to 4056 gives -0.9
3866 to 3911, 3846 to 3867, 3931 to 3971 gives -4.4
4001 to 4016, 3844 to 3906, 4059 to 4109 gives -2.2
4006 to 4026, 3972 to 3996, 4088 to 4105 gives -2.8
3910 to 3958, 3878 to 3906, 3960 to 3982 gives 0.2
